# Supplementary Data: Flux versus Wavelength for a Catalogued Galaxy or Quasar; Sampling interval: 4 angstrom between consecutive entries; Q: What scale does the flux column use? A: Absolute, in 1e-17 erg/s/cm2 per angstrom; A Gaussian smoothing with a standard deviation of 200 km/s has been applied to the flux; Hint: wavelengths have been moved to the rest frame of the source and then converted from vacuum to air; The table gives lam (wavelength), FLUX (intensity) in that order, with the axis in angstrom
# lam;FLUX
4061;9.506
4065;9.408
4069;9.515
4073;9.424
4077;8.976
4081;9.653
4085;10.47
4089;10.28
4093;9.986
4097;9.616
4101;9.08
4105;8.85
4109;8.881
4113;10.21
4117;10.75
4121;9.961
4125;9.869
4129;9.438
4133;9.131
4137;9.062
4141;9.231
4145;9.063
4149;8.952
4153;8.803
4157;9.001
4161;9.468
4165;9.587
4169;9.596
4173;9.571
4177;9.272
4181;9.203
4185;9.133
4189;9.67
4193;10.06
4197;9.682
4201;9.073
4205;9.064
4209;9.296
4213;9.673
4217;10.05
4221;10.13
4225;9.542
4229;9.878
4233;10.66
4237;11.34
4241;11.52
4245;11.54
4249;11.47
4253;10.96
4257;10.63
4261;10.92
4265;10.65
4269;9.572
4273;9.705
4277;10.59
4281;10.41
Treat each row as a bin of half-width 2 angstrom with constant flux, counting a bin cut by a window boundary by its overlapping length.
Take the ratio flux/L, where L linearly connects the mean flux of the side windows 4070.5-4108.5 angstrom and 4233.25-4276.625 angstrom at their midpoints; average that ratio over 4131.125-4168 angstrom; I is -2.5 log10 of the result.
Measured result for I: 0.10 mag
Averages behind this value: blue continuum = 9.56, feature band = 9.16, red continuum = 10.8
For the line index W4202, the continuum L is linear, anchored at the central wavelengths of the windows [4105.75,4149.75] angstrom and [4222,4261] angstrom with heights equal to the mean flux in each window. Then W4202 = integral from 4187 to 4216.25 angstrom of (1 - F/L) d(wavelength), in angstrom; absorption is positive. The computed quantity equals 2.4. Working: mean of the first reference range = 9.5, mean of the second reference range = 10.8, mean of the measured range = 9.53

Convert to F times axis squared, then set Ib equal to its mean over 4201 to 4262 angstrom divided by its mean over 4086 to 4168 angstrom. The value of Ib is 1.2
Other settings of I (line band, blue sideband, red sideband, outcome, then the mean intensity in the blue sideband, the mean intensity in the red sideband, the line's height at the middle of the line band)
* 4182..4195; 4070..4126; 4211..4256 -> 0.079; 9.71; 10.6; 10.3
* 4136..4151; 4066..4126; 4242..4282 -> 0.102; 9.69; 10.7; 9.97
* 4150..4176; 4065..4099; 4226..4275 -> 0.098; 9.72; 10.7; 10.2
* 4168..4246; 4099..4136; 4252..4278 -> 0.022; 9.56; 10.4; 10.1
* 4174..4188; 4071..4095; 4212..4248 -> 0.114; 9.8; 10.5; 10.3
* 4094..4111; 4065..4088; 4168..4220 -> 0.050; 9.62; 9.5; 9.59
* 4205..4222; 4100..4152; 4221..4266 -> 0.083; 9.42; 10.8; 10.4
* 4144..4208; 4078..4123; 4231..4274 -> 0.108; 9.78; 10.8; 10.3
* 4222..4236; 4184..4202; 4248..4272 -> 0.001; 9.57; 10.6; 10.1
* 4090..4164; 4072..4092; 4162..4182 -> 0.023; 9.79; 9.46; 9.62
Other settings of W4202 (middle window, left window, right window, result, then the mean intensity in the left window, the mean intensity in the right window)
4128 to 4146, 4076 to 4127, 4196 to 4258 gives 1.32 angstrom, 9.75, 10.3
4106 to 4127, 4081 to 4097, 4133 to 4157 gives -0.69 angstrom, 10.1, 9.03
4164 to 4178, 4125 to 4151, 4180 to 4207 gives -0.28 angstrom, 9.2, 9.42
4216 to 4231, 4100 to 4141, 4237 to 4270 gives 1.06 angstrom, 9.52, 11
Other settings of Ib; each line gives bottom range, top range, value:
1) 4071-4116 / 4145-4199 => 1.01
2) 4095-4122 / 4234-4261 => 1.25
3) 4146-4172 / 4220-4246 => 1.19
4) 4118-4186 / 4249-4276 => 1.18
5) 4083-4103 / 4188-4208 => 1.01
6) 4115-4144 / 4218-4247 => 1.16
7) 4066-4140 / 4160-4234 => 1.05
